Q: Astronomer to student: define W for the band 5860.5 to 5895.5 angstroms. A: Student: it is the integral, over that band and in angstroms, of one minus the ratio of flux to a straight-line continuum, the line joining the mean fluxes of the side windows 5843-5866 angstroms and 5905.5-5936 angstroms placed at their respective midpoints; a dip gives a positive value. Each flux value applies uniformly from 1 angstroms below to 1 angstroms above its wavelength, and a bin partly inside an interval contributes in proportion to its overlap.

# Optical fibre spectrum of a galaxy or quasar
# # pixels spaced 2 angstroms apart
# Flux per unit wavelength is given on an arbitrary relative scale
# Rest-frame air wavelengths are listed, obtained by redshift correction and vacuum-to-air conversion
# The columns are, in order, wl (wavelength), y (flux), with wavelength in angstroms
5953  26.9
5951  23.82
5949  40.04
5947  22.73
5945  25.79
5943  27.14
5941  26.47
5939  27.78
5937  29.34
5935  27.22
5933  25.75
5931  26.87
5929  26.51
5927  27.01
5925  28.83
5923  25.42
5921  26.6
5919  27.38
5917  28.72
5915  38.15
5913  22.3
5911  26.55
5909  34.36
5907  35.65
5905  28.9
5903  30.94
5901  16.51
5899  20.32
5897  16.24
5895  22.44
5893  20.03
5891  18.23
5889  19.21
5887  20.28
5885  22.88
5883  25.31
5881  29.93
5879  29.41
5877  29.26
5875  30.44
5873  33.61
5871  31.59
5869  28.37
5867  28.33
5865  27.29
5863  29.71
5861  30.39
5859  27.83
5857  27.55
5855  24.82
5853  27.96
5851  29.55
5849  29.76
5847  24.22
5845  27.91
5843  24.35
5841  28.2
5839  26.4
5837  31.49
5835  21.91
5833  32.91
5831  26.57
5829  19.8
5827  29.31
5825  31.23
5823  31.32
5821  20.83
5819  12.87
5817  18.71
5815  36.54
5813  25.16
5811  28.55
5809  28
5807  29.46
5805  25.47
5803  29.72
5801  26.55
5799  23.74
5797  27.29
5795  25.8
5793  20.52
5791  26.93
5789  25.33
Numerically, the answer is 1.9 angstroms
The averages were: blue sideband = 27.8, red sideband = 28.5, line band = 26.5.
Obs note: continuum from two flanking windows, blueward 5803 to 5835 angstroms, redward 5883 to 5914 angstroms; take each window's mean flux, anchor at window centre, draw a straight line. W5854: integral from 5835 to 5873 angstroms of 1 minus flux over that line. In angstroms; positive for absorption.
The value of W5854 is -4.3 angstroms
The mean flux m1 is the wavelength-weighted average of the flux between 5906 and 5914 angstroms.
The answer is 29.7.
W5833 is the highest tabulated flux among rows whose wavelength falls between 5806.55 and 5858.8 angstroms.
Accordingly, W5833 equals 36.54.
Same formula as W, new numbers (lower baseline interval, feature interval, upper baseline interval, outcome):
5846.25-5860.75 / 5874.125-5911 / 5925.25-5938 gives 3.2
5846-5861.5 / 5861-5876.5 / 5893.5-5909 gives -1.8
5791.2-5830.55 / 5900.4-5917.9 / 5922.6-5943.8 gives -1.6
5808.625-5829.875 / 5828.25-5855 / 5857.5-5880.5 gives 0.4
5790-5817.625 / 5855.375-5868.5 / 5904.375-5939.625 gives -0.3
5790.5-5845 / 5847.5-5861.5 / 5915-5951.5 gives -0.7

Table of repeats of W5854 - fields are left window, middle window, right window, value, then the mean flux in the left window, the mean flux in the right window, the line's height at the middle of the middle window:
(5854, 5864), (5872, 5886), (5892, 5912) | -1.0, 28.1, 25.2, 26.7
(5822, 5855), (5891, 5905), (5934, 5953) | 3.2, 27.6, 27.8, 27.7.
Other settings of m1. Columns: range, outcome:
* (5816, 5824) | 20.9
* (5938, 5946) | 26.8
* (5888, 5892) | 18.7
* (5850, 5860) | 27.5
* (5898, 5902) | 18.4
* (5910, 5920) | 28.6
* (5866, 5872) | 29.4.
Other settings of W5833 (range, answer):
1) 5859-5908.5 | 35.65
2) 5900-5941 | 38.15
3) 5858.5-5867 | 30.39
